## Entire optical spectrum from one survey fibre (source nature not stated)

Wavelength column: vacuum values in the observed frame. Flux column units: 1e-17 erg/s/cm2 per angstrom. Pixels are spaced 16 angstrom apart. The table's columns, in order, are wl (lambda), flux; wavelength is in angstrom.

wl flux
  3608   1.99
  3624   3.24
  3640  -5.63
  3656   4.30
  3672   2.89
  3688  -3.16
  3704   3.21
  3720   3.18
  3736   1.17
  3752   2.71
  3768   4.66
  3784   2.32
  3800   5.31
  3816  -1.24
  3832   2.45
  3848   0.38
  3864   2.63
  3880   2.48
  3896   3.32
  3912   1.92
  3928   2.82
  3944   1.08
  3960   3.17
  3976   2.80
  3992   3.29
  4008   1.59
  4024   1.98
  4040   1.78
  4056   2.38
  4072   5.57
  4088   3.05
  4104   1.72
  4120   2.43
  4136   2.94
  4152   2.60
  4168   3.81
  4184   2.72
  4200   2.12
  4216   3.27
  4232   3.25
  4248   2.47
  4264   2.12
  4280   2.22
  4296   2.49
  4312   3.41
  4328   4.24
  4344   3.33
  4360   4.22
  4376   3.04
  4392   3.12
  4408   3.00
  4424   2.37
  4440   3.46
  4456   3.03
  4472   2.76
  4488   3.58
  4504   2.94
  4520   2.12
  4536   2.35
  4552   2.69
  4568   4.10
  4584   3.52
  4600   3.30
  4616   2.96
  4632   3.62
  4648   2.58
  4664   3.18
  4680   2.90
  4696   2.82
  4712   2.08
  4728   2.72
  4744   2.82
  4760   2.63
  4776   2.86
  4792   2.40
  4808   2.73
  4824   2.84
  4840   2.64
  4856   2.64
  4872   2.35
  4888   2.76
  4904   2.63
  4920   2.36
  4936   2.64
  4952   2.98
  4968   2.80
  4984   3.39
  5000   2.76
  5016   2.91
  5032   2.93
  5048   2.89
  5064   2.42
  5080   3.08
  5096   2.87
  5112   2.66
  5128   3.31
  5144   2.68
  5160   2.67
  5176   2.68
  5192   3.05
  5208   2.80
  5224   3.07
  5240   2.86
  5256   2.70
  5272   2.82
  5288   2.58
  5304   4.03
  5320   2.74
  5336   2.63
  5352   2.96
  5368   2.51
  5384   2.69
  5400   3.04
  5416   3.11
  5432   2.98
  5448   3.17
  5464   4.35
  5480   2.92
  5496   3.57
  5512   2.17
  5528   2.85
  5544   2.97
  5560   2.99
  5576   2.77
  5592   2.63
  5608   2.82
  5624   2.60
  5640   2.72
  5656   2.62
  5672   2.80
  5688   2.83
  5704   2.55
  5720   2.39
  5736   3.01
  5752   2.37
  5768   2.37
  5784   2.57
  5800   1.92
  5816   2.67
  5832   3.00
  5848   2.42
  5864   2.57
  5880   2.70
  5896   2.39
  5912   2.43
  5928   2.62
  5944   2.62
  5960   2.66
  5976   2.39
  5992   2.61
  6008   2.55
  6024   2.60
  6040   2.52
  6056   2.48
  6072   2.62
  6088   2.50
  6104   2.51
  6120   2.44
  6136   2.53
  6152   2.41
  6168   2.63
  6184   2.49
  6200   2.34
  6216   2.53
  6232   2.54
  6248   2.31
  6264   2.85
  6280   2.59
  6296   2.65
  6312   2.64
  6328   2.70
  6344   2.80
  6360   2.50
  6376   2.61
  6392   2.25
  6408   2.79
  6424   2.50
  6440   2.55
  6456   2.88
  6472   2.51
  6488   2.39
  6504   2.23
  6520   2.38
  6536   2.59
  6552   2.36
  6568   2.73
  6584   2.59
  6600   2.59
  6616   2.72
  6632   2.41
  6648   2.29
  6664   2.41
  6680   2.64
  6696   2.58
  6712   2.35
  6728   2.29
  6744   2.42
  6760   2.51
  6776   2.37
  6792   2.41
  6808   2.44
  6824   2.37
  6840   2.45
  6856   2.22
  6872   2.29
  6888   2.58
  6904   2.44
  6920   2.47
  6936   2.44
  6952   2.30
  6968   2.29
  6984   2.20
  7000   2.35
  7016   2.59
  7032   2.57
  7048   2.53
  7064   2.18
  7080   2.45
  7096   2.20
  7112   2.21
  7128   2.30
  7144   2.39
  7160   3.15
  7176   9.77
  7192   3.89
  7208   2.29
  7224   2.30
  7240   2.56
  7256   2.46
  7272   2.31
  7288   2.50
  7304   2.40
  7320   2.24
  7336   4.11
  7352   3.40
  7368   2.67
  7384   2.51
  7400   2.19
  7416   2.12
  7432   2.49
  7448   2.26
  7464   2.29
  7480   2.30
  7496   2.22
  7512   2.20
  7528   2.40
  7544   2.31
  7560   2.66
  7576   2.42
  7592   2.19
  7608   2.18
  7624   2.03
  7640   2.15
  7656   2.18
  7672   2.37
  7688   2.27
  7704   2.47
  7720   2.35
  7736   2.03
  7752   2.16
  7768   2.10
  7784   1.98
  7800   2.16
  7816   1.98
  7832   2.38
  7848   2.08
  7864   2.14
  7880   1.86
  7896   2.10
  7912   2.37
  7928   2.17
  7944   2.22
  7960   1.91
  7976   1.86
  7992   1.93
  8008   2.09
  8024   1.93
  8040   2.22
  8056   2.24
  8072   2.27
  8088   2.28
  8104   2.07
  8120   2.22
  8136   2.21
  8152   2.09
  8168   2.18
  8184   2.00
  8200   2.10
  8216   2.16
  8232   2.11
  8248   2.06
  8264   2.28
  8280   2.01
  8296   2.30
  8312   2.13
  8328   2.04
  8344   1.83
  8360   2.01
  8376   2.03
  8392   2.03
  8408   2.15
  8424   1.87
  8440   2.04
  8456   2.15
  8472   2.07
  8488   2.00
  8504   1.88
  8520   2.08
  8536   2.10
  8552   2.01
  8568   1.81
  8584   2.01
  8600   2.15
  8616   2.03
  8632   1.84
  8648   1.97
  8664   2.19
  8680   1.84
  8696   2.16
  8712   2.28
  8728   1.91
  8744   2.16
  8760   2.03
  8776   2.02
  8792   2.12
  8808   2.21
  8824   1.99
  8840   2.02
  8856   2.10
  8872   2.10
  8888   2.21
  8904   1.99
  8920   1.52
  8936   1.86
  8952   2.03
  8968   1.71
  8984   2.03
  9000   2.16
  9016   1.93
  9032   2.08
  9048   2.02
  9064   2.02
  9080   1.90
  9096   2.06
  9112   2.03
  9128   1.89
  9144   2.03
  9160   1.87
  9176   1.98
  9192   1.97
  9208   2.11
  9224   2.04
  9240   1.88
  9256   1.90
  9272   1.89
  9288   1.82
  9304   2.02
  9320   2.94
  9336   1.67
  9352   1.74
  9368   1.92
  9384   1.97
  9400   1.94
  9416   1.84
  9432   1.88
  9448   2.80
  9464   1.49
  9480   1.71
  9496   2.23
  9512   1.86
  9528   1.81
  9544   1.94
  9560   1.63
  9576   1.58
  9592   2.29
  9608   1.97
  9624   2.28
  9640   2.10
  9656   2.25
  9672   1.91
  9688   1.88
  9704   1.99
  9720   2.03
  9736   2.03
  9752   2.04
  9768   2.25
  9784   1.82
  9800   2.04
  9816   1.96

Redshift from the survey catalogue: 0.09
